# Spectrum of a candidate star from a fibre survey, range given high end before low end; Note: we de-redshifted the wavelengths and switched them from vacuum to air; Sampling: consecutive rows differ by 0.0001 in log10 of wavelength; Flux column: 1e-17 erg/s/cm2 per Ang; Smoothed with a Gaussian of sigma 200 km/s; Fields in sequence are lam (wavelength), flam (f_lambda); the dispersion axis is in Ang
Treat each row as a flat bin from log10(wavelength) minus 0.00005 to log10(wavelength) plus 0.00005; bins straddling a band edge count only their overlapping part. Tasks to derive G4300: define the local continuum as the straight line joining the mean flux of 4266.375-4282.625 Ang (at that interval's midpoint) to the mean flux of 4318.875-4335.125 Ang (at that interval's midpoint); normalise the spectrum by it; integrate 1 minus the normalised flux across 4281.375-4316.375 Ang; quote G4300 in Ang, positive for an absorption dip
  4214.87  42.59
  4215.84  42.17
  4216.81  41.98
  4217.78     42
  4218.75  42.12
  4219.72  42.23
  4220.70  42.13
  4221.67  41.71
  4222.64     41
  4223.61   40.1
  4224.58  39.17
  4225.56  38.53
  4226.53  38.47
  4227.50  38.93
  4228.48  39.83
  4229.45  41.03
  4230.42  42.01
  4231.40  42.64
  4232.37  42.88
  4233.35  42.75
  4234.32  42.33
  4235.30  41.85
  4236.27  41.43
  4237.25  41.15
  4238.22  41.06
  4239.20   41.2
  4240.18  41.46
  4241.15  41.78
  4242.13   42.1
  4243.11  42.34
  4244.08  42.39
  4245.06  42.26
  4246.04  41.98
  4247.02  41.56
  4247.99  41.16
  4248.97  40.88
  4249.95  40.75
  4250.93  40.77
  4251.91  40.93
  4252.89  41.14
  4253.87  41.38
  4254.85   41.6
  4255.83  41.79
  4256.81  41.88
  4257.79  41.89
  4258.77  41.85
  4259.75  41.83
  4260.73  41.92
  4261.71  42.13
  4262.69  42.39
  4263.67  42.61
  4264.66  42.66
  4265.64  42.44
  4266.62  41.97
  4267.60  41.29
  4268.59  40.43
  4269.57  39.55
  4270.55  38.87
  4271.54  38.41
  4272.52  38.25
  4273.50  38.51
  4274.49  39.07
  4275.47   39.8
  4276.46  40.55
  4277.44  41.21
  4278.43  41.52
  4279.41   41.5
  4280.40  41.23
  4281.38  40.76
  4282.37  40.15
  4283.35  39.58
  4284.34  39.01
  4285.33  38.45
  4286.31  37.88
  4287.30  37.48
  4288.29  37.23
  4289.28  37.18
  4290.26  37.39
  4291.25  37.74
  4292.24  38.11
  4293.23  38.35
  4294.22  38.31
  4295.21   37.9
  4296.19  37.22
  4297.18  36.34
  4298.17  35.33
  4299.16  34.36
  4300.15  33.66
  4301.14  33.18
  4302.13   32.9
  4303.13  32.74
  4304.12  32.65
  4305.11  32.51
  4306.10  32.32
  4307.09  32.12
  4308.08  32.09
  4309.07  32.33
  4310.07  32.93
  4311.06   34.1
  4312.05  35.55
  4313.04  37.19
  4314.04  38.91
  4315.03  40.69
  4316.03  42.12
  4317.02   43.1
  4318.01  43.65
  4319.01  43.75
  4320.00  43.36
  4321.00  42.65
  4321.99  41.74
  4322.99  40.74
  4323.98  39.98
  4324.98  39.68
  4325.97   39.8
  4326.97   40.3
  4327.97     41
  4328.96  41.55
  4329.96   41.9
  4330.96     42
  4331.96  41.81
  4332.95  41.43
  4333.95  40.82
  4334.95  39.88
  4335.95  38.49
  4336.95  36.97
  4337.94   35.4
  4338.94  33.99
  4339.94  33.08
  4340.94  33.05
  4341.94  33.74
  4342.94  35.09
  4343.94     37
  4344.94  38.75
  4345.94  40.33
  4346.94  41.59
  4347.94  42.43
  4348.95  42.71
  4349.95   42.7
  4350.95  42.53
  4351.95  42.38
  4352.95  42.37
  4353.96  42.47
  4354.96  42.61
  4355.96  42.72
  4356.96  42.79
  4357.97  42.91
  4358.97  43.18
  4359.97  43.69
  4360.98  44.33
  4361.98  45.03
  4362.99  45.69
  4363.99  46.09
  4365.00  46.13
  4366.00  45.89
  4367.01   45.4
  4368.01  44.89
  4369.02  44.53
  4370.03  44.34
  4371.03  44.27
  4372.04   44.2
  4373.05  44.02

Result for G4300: 3.8 Ang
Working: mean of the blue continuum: 40.1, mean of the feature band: 36.2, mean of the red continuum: 41.3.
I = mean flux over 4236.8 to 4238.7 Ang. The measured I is 41.2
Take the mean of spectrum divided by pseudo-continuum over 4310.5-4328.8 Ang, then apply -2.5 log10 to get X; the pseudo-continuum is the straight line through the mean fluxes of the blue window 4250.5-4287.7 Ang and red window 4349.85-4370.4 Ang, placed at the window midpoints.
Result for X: 0.05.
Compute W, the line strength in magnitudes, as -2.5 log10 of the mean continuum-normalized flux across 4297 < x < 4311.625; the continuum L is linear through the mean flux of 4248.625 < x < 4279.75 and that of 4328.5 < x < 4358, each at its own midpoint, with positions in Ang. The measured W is 0.21 mag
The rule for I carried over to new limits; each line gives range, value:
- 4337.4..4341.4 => 34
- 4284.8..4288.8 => 37.7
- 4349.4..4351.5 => 42.7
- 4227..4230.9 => 40.5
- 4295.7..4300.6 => 35.4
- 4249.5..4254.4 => 41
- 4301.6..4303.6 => 32.7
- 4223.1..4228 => 39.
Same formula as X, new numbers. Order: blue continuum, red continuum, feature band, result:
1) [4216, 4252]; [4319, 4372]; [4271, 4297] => 0.066 mag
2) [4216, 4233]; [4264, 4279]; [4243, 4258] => -0.023 mag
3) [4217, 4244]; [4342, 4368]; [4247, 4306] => 0.071 mag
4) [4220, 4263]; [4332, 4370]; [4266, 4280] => 0.033 mag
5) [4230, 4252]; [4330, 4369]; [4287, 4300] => 0.122 mag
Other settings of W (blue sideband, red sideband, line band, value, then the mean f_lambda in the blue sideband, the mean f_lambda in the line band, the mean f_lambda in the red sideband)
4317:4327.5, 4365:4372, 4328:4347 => 0.119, 41.6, 38.3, 44.9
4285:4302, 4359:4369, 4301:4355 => 0.062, 36.7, 38.6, 45.1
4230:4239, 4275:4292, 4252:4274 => -0.018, 42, 41.1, 39.3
